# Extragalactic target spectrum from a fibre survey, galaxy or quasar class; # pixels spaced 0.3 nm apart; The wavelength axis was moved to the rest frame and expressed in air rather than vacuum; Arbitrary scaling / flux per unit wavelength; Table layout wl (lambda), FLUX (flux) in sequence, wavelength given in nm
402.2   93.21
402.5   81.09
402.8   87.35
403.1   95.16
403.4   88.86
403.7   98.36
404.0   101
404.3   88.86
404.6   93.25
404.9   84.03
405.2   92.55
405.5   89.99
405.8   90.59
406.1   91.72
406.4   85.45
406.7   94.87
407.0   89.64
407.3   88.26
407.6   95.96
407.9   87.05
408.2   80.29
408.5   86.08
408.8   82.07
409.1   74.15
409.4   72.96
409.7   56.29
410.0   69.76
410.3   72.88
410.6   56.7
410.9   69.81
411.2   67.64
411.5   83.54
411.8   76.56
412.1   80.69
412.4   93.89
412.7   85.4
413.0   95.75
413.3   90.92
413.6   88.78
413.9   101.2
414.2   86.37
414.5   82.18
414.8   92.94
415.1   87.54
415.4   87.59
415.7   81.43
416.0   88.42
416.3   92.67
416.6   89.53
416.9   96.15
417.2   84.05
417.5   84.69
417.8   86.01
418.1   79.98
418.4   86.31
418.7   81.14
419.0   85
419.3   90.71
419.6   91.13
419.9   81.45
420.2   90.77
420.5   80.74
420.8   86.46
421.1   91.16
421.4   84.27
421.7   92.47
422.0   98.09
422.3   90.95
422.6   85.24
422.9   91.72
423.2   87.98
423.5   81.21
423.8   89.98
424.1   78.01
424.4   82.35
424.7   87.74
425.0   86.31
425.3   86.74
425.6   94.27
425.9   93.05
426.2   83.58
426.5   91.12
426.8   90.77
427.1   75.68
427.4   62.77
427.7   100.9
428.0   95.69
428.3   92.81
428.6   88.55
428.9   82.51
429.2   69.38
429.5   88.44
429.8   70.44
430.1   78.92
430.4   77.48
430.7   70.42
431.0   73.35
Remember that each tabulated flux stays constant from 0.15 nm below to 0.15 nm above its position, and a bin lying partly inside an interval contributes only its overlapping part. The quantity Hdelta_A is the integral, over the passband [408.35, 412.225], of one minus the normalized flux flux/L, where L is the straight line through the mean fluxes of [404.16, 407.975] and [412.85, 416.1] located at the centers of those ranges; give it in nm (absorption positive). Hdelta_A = 0.73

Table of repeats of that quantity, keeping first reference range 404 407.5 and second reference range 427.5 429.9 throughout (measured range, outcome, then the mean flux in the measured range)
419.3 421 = 0.019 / 86.7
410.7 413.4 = 0.217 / 82.1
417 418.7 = 0.073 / 84.3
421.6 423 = -0.072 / 91.7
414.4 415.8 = 0.031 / 86.7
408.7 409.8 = 0.223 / 71.6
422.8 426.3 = -0.006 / 86.9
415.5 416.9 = -0.007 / 88.9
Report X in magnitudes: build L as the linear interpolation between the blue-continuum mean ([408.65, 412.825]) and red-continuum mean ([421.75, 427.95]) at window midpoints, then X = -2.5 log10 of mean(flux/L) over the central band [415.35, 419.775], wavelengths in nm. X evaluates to -0.08 mag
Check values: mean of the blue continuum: 74.4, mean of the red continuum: 87.2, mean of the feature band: 86.9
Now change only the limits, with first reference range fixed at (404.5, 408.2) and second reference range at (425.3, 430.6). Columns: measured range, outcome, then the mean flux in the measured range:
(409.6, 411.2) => 0.33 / 65.6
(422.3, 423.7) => -0.02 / 87.1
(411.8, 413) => 0.02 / 86.5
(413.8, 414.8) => -0.02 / 89.8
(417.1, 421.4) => 0.01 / 85.7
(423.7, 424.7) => 0.02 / 83.8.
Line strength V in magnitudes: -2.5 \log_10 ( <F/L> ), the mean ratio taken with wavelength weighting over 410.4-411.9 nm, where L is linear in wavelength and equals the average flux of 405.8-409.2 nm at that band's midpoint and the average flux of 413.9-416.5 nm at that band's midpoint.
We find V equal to 0.23 mag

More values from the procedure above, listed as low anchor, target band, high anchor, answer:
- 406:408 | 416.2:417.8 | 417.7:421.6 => -0.027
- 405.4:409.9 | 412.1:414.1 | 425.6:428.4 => -0.080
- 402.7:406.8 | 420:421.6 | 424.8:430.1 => 0.006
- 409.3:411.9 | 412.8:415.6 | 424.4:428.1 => -0.223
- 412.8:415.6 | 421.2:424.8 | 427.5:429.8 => 0.005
